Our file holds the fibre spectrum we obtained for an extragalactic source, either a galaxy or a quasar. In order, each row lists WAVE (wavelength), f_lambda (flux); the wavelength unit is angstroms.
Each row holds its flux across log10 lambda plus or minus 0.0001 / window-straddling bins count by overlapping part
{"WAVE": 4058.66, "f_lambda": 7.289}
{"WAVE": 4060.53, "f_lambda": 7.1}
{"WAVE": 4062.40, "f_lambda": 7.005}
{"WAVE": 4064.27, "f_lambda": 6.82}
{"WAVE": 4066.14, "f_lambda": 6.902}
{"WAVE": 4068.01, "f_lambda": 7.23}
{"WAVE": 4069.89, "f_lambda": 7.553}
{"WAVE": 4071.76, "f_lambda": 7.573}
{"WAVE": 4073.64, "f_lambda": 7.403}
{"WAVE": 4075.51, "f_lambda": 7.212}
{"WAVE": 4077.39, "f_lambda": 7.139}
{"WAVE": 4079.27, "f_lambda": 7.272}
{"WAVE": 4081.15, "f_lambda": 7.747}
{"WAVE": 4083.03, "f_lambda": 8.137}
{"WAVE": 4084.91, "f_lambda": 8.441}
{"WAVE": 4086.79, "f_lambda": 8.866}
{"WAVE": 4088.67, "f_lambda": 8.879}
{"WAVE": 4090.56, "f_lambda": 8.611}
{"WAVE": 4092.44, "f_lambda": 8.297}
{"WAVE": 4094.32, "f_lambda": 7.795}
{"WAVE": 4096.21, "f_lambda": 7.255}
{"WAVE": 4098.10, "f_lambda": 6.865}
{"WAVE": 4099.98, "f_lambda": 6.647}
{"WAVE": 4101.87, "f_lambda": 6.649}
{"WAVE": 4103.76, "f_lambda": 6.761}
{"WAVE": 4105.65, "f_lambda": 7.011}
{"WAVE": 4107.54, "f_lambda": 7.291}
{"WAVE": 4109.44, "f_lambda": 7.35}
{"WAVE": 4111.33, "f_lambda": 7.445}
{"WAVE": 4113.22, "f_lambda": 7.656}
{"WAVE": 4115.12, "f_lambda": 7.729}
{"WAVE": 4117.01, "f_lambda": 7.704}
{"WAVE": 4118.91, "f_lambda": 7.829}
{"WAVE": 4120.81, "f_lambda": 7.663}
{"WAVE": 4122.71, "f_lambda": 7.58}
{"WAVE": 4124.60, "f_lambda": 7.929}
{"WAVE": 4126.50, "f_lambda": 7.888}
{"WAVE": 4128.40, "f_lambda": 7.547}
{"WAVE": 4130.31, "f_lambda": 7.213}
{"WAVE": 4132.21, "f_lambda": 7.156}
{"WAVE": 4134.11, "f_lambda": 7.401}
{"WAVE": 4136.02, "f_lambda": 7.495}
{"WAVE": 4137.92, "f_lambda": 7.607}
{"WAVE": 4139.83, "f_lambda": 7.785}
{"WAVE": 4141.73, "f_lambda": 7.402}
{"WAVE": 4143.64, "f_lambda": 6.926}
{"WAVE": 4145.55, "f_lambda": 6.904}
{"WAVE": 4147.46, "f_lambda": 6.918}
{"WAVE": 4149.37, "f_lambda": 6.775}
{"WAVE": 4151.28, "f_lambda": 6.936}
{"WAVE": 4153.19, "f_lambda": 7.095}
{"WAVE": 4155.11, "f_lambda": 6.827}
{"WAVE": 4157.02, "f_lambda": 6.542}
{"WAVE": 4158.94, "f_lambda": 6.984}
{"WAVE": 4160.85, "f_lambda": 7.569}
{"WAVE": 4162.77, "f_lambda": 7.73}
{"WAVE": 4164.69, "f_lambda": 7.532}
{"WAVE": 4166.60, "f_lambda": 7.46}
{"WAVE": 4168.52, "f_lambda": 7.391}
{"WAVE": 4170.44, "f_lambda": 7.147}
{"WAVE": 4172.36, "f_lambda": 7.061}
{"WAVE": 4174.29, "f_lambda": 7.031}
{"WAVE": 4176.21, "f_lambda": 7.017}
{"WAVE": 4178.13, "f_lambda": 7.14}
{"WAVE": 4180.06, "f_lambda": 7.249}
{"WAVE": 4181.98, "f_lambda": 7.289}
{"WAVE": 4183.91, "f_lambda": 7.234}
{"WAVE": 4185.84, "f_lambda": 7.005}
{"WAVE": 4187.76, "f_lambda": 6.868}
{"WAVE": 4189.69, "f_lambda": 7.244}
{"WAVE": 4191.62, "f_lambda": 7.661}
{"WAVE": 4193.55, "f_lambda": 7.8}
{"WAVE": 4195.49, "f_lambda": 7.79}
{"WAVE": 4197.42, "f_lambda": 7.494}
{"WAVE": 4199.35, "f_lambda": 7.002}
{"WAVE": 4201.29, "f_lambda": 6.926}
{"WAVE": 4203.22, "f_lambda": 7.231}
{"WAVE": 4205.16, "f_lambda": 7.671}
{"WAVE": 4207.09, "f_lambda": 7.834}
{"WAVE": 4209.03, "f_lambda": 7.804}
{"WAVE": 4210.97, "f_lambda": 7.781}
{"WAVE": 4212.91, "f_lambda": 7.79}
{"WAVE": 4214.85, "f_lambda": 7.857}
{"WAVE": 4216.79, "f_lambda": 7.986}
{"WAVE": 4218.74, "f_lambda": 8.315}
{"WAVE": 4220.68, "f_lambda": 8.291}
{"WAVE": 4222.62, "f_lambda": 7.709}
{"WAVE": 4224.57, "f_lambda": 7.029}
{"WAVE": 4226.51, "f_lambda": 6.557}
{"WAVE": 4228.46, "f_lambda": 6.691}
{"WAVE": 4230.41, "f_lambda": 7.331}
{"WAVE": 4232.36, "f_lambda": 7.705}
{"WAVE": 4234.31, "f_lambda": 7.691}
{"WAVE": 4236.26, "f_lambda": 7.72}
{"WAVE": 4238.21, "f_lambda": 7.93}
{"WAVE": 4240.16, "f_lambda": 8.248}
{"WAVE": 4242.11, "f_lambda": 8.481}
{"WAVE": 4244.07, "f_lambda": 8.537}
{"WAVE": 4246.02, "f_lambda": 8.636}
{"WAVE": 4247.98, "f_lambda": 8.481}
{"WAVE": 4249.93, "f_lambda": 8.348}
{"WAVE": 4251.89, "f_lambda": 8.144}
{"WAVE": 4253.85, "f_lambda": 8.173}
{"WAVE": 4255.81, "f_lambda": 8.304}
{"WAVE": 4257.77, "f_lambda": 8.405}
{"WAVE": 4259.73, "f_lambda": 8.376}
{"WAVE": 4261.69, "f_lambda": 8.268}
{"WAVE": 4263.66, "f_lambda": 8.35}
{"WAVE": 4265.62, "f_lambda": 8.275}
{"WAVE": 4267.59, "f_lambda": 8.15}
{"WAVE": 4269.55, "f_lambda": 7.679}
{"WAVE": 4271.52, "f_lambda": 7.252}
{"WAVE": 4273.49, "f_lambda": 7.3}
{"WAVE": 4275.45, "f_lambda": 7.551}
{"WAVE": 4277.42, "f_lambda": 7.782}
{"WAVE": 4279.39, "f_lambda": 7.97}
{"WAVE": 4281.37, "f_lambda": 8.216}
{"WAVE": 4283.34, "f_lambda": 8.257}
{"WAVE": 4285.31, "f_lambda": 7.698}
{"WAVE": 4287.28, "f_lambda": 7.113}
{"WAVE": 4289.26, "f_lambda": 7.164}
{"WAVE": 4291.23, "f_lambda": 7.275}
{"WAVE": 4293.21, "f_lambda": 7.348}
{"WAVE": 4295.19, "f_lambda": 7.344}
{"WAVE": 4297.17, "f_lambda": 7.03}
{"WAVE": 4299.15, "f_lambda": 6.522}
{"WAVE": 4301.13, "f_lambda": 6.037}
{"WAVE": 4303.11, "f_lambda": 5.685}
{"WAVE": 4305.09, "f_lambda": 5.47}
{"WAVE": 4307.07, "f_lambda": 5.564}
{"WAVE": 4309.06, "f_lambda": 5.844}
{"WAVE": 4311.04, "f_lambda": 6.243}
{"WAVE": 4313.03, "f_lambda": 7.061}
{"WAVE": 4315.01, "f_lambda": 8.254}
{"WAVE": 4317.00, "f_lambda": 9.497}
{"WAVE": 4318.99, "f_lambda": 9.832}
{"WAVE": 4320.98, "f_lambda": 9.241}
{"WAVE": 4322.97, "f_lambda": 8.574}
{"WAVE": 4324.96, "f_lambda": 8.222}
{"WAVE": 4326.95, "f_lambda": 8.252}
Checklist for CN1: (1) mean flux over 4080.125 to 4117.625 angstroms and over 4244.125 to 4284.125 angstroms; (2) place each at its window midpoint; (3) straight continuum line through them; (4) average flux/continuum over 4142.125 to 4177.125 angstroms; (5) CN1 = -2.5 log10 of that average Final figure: 0.10 mag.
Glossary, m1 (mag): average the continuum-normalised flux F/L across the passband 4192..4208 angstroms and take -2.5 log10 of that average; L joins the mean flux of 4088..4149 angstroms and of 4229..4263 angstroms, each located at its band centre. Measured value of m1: 0.060 mag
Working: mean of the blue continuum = 7.46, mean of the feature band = 7.47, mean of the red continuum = 8.15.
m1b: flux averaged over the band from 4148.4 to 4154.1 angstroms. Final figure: 6.94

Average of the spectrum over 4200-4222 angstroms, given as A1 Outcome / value 7.76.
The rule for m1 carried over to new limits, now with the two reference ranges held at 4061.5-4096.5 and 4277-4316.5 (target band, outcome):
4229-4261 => -0.137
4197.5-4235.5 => -0.040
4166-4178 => 0.035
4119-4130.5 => -0.017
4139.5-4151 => 0.062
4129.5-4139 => 0.021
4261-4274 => -0.116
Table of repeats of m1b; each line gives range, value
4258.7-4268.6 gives 8.28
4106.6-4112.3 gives 7.36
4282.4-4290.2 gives 7.56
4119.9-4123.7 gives 7.64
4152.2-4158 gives 6.82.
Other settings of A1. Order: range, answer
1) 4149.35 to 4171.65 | 7.18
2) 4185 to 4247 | 7.65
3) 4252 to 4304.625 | 7.58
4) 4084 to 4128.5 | 7.66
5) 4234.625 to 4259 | 8.27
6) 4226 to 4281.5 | 7.96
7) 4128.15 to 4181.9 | 7.21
